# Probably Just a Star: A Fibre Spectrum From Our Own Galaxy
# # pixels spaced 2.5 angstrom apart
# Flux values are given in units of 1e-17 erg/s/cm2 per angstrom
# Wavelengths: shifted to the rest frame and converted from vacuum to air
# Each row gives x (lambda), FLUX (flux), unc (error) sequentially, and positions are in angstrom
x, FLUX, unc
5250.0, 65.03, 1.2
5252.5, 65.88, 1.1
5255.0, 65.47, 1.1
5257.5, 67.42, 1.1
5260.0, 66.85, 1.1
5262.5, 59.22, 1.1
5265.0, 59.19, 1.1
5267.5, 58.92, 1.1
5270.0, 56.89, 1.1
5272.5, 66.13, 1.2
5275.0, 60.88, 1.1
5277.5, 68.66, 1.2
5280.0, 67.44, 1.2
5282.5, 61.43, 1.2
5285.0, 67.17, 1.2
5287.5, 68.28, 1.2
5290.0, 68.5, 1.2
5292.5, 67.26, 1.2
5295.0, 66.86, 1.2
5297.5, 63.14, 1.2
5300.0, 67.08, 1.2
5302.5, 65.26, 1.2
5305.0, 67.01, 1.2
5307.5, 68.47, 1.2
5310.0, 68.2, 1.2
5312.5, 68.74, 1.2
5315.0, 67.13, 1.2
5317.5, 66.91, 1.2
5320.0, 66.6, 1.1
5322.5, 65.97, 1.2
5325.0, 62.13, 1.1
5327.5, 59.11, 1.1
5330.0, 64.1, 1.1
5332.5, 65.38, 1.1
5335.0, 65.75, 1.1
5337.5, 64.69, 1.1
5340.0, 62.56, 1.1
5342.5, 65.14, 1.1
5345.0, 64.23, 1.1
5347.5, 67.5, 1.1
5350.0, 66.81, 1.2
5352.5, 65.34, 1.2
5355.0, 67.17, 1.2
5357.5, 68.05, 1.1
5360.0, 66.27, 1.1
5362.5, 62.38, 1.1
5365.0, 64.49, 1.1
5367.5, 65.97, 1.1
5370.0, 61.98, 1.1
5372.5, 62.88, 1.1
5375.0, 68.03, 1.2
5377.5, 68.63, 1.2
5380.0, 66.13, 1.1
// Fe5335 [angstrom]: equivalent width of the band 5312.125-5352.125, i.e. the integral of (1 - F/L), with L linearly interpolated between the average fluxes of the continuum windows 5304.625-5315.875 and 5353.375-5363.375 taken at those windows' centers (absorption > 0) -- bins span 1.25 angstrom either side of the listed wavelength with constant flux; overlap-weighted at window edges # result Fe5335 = 1.2 angstrom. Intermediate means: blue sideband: 68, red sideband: 66.1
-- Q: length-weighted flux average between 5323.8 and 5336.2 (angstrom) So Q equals 63.3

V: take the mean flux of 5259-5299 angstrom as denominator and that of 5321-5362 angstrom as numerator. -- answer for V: 1.01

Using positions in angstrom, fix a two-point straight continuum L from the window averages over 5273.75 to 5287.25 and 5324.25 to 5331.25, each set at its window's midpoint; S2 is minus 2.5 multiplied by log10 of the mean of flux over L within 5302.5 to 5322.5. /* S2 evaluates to -0.07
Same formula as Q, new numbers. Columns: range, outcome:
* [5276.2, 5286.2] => 66.1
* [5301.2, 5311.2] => 67.2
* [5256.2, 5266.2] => 63.2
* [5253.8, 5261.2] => 66.6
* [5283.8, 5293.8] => 67.8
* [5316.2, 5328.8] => 64.2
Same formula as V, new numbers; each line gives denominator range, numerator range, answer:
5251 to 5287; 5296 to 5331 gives 1.03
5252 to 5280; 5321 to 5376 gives 1.02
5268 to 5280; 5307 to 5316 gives 1.08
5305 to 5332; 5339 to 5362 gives 1.00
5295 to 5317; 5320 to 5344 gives 0.96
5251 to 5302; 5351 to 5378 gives 1.01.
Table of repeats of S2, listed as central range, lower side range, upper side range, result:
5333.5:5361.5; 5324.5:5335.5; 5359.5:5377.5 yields -0.03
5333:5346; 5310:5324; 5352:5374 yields 0.03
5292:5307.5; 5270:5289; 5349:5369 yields -0.02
